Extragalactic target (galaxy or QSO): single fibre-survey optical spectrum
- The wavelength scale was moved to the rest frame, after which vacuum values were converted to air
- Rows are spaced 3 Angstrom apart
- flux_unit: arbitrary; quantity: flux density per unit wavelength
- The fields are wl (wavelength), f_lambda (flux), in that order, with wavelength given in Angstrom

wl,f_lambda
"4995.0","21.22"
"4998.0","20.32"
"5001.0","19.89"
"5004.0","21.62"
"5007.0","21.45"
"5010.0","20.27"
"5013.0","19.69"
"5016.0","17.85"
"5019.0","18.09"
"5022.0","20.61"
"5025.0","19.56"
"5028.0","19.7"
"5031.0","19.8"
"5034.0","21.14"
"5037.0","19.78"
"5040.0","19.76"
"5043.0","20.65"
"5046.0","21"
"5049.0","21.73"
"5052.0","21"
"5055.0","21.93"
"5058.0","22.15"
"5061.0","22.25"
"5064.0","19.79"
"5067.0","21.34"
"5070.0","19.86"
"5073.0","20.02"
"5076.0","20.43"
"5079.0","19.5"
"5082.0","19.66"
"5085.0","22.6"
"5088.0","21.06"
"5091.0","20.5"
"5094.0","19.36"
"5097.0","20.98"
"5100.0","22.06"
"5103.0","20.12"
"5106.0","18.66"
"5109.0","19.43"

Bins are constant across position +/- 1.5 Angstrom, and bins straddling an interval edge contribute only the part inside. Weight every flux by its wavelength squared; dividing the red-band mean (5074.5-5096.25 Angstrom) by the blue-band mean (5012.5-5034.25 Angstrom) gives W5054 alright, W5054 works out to 1.08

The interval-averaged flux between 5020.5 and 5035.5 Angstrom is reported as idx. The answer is 20.2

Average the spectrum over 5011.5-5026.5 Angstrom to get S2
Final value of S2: 19.2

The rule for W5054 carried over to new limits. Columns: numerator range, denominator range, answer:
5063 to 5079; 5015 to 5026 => 1.08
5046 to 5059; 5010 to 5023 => 1.15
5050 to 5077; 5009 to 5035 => 1.09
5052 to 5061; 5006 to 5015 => 1.10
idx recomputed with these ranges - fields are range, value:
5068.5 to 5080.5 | 20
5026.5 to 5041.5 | 20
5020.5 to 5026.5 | 20.1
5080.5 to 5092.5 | 21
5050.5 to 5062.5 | 21.8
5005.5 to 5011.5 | 20.9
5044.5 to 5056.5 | 21.4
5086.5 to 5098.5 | 20.5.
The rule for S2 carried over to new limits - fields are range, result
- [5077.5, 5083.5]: 19.6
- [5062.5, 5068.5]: 20.6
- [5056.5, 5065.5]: 21.4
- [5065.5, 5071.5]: 20.6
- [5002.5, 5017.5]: 20.2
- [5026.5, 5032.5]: 19.8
